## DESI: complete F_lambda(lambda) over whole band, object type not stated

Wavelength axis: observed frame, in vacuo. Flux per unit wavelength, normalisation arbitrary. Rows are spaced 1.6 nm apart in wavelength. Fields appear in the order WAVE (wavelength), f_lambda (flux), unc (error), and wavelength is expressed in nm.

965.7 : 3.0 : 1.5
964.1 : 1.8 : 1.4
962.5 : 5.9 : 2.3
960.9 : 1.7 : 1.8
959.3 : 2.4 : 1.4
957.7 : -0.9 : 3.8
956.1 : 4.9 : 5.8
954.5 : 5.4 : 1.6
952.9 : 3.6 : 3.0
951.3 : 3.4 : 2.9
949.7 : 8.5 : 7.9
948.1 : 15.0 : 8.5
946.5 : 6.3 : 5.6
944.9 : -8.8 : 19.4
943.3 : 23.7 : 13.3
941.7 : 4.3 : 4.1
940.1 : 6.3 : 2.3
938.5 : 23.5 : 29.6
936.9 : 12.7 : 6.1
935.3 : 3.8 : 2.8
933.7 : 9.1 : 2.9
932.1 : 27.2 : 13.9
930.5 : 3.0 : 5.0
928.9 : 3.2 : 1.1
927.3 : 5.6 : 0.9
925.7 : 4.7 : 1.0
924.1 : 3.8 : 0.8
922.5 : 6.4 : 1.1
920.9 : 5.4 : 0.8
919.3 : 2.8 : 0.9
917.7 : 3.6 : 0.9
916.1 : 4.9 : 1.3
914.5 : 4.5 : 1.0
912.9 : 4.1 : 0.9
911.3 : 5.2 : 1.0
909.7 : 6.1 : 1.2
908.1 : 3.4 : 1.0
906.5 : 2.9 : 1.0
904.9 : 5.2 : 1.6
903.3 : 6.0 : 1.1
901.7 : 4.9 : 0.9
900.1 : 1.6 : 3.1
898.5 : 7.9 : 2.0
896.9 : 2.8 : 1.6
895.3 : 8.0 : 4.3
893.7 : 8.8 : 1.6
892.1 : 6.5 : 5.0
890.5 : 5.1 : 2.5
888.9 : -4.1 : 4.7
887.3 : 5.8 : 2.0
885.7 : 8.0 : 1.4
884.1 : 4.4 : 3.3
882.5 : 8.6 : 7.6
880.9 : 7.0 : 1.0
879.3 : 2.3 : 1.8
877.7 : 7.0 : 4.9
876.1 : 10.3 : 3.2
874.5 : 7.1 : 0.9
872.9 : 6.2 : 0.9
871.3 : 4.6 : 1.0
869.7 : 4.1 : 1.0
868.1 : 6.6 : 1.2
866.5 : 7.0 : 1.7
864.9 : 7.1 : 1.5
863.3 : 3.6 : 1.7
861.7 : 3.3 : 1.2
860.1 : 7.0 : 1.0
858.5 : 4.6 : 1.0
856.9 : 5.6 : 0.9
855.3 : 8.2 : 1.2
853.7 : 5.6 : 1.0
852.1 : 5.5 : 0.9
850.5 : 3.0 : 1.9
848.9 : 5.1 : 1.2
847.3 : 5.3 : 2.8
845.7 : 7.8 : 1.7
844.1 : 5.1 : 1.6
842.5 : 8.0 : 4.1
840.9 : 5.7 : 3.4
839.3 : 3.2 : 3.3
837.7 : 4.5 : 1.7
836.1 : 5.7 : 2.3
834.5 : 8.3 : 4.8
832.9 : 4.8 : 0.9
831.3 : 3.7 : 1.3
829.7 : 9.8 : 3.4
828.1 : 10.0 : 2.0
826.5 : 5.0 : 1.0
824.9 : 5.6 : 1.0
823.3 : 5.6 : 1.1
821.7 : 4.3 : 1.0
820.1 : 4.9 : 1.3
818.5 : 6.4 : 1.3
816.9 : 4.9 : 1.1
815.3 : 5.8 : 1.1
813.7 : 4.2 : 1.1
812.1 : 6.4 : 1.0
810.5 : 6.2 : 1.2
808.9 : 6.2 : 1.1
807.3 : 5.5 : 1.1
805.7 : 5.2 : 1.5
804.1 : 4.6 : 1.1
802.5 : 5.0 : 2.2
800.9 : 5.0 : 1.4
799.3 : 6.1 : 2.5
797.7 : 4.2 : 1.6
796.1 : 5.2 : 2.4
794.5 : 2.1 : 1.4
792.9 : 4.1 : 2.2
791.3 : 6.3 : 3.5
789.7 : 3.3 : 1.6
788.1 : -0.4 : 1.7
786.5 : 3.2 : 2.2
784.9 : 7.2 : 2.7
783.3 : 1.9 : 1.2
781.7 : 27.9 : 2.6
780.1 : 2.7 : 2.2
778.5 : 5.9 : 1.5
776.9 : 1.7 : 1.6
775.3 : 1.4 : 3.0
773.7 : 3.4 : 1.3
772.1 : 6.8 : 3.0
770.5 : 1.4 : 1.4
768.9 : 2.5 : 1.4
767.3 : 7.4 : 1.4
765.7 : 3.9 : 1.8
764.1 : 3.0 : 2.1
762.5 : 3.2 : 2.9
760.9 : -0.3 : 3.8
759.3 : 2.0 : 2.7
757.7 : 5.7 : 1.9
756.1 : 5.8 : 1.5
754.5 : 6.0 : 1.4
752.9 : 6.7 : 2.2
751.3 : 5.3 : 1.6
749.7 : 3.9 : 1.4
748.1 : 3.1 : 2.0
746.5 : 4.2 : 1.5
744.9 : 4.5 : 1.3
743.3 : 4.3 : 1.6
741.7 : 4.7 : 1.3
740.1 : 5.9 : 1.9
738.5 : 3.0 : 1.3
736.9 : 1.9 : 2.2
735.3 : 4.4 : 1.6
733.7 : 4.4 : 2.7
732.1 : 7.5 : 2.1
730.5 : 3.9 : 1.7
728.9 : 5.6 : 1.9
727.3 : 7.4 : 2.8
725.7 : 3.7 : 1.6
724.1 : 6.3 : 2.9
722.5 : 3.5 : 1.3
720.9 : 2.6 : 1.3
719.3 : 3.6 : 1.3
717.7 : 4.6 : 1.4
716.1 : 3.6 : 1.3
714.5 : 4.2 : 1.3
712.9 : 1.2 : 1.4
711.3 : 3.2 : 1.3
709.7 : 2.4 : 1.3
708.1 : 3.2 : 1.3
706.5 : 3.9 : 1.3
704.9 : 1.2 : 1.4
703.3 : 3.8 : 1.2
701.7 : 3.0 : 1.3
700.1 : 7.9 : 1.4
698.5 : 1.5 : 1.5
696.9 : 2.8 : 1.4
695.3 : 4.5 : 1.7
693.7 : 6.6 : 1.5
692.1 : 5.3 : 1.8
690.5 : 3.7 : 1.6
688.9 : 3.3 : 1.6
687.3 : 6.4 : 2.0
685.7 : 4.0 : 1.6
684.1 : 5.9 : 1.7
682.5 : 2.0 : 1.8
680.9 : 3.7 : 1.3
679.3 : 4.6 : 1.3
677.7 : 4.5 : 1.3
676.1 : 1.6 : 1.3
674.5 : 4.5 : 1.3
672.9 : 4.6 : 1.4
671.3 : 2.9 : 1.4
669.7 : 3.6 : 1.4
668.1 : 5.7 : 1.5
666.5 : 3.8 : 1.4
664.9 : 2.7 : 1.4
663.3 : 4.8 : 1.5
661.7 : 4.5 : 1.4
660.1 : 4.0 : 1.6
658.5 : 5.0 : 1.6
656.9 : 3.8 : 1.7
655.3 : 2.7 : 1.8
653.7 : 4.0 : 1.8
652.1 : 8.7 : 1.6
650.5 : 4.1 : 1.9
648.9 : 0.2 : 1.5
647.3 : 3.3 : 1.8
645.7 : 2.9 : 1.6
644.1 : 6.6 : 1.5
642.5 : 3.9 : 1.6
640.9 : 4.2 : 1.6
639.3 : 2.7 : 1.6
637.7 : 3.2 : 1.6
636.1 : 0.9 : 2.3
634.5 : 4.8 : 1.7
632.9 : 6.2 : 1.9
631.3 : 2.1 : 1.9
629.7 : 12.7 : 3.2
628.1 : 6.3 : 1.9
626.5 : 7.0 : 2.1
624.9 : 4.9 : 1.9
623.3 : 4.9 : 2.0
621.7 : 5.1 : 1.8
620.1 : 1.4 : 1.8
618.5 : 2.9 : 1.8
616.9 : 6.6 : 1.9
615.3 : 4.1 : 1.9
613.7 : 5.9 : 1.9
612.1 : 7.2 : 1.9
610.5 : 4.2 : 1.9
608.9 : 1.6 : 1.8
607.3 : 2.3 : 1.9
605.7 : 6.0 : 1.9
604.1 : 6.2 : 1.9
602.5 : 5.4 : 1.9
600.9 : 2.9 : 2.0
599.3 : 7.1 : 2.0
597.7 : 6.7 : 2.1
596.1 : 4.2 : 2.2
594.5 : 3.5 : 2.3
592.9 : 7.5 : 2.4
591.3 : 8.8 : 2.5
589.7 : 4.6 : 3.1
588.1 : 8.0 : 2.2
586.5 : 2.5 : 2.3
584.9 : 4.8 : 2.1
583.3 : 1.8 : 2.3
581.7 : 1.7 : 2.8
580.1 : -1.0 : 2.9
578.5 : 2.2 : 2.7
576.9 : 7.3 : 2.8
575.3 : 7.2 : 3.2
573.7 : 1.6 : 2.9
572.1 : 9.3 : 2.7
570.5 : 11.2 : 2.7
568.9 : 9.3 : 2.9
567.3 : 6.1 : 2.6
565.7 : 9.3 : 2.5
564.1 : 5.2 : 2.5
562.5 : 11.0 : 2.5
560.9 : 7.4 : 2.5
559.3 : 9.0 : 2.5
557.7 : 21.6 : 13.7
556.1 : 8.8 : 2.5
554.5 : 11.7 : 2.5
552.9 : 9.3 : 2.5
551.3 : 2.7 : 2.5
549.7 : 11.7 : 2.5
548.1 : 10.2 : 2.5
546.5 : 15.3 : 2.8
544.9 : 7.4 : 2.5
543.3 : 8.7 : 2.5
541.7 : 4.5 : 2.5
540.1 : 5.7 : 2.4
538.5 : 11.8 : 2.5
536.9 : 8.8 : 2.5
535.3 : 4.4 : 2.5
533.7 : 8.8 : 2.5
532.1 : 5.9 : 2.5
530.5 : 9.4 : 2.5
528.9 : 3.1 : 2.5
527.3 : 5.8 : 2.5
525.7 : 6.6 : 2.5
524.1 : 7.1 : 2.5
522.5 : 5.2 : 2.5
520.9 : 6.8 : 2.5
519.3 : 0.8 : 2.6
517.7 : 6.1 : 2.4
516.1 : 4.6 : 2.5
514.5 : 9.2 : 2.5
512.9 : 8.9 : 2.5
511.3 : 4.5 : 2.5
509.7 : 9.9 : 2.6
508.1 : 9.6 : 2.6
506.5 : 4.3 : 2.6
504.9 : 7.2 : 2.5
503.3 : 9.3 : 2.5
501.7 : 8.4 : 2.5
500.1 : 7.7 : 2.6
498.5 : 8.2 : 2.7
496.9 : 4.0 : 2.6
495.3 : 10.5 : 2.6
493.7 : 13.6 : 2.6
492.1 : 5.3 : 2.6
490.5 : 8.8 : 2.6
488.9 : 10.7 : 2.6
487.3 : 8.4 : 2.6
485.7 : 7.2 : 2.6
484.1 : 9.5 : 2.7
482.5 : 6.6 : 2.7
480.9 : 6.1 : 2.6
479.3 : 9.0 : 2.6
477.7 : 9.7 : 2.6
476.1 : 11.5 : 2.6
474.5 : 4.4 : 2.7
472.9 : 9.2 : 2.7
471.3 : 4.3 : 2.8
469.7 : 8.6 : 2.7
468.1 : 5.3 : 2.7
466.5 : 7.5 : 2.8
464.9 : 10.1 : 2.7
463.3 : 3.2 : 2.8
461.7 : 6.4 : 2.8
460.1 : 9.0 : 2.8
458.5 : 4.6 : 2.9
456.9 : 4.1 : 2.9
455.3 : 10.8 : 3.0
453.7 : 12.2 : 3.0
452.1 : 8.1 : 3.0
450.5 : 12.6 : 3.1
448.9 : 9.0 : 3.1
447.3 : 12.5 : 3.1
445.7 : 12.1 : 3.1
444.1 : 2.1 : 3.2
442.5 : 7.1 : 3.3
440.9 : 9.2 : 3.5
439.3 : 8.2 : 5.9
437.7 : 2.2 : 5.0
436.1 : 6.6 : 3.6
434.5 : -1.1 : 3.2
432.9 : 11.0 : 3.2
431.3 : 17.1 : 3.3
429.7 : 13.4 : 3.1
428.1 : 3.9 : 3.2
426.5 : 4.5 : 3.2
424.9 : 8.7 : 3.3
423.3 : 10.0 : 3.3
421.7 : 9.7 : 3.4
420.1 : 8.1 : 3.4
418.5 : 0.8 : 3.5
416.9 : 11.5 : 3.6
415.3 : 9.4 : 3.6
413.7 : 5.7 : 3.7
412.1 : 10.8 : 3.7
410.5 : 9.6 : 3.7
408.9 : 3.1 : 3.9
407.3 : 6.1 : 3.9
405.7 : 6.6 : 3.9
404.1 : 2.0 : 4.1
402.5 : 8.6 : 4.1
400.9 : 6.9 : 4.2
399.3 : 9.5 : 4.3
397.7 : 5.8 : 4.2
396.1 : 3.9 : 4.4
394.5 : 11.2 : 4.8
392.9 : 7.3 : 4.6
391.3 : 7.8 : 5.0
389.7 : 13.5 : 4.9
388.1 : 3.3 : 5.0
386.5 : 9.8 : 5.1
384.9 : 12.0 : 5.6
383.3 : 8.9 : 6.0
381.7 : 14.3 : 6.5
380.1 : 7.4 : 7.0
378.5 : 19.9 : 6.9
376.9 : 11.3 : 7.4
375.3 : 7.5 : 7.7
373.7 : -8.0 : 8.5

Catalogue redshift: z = 1.096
